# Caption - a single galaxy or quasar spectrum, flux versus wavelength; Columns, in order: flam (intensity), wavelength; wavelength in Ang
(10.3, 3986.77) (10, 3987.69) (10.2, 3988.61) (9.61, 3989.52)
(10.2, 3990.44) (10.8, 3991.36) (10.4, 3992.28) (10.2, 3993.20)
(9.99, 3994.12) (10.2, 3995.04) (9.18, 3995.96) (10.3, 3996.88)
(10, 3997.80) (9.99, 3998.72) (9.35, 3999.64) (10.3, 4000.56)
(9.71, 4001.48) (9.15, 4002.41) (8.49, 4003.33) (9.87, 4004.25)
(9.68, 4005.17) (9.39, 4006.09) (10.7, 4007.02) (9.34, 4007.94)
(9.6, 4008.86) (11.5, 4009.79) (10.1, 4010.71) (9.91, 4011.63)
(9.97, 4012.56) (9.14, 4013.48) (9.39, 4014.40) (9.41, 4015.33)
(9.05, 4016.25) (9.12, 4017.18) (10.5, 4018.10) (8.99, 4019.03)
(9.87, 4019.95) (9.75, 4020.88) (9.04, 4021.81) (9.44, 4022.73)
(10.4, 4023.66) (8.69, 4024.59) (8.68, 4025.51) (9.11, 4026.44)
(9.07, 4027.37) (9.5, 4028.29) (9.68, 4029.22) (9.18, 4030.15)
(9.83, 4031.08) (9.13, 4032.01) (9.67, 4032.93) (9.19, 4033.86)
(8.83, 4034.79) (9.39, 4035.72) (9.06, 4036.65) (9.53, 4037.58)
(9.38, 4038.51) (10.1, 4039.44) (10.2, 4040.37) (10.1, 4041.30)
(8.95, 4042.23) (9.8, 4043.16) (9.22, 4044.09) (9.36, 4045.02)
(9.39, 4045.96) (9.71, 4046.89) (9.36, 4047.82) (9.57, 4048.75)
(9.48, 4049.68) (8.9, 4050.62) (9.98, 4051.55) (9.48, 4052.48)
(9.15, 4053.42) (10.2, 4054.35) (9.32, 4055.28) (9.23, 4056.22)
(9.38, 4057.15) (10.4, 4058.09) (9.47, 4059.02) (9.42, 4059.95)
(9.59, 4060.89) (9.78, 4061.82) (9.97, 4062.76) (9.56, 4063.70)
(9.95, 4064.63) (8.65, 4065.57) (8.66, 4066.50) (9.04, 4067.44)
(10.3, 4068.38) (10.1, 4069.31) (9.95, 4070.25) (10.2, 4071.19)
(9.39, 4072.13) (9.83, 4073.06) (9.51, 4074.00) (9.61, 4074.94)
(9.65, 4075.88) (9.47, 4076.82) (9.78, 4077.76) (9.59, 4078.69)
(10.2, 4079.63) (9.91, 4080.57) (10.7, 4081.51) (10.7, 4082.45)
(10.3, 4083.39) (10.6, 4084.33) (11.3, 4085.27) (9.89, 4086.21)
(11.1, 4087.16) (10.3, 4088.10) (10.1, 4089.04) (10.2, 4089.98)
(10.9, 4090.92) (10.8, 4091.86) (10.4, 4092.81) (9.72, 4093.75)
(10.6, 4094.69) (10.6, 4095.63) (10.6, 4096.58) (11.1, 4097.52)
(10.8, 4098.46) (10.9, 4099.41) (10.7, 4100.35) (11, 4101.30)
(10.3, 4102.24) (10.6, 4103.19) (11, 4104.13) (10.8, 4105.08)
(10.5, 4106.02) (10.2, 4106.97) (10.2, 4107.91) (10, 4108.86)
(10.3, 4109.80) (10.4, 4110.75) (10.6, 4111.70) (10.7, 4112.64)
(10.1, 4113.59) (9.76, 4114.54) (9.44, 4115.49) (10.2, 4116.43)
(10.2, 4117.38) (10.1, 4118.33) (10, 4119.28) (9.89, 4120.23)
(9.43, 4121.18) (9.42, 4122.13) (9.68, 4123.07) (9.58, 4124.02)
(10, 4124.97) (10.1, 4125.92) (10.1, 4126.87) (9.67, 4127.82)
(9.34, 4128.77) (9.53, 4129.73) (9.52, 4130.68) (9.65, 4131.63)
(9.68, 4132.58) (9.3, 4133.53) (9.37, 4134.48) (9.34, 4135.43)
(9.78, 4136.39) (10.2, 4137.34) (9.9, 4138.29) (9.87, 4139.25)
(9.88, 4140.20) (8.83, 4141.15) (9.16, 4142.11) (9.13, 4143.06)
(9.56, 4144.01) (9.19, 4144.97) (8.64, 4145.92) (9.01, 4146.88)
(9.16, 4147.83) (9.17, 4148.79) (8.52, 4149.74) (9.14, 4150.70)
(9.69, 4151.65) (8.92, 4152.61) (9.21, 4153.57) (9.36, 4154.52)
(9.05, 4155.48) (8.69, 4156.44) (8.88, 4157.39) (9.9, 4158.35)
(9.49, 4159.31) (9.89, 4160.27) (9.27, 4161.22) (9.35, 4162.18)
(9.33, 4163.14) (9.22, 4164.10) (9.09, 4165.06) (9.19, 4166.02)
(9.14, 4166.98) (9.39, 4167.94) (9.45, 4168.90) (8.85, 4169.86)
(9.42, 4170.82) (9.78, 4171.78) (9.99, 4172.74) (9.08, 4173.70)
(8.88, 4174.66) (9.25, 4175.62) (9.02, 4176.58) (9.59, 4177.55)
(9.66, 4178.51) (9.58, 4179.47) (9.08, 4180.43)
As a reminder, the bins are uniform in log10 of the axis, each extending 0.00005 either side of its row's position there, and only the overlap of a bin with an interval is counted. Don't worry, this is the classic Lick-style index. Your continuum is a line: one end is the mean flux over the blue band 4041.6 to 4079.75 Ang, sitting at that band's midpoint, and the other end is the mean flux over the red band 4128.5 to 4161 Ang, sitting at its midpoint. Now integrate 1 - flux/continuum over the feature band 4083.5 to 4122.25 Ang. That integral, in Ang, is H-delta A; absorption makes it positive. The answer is -3.8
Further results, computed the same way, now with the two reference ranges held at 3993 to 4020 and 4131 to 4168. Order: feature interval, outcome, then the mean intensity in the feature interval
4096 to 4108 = -1.6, 10.7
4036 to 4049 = 0.1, 9.55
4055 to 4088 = -1.0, 9.85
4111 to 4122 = -0.7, 10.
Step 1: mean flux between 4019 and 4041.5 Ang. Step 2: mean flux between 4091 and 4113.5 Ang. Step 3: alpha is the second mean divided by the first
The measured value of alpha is 1.12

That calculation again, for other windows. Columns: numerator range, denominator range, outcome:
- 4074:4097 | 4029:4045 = 1.08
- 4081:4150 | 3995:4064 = 1.05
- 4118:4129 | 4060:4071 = 1.02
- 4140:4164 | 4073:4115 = 0.89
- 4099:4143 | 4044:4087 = 1.02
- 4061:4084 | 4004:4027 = 1.02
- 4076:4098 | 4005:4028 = 1.08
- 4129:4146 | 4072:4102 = 0.92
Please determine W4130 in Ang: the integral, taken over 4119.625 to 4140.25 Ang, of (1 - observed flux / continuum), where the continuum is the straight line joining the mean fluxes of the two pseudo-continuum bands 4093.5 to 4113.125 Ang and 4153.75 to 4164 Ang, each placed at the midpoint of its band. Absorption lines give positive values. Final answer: 0.6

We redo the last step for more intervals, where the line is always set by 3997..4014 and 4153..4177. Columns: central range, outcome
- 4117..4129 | -0.50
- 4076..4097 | -1.76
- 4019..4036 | 0.67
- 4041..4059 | 0.26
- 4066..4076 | -0.07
